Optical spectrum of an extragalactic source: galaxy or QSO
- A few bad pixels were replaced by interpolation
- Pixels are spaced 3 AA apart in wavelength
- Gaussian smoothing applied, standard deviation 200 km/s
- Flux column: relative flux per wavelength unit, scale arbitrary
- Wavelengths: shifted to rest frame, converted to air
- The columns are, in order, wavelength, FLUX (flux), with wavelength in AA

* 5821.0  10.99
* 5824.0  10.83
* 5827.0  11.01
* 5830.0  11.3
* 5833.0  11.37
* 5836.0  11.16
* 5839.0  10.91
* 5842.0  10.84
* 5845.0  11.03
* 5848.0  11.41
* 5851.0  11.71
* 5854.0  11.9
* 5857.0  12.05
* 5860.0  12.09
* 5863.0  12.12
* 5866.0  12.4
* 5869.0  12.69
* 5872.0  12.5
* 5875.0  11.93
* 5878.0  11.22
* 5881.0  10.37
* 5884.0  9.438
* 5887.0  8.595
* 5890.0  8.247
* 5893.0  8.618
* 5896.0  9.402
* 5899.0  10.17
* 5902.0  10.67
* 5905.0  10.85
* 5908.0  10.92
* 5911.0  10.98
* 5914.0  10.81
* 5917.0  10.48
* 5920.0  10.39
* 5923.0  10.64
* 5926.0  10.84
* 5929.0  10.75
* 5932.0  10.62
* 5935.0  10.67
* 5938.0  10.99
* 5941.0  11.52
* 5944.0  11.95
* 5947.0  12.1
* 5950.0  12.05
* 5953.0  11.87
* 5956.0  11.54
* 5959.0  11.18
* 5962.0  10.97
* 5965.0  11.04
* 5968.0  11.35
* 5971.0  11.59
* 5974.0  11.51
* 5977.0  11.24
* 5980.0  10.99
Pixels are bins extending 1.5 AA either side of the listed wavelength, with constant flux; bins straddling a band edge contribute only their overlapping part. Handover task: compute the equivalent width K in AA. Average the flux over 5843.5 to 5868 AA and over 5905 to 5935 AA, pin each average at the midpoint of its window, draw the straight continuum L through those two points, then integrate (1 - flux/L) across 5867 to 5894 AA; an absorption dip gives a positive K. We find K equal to 2.28 AA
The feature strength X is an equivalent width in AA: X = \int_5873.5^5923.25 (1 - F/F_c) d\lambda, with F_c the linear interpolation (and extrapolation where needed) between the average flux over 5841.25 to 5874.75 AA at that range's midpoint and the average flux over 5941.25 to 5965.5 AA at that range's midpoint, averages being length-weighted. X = 6.64 AA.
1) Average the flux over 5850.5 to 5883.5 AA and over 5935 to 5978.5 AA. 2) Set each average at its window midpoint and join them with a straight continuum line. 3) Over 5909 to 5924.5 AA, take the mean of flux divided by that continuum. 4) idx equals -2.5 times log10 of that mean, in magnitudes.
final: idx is 0.094 mag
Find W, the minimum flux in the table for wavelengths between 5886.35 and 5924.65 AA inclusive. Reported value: 8.247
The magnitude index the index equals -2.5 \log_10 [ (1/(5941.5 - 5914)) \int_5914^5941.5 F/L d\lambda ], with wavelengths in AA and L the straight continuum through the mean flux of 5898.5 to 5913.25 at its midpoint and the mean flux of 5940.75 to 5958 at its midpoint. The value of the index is 0.06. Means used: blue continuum 10.8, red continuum 11.8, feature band 10.7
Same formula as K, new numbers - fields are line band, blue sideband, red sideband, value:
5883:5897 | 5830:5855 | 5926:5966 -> 3.1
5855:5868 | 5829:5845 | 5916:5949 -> -1.3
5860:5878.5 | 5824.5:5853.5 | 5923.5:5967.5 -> -1.6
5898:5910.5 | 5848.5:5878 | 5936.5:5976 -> 1.2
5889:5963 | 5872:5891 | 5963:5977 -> 0.1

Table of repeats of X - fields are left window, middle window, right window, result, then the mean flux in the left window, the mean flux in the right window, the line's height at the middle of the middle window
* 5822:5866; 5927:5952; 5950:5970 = 0.14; 11.4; 11.4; 11.4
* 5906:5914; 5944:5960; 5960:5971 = -0.96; 10.9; 11.2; 11.1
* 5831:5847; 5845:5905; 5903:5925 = -0.04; 11.1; 10.7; 10.9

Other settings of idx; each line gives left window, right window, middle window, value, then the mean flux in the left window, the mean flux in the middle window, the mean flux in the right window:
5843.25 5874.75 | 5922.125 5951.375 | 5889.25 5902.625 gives 0.23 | 12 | 9.41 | 11.2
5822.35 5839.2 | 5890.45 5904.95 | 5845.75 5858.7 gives -0.10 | 11.1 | 11.7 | 9.72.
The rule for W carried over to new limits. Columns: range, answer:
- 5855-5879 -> 11.22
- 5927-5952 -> 10.62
